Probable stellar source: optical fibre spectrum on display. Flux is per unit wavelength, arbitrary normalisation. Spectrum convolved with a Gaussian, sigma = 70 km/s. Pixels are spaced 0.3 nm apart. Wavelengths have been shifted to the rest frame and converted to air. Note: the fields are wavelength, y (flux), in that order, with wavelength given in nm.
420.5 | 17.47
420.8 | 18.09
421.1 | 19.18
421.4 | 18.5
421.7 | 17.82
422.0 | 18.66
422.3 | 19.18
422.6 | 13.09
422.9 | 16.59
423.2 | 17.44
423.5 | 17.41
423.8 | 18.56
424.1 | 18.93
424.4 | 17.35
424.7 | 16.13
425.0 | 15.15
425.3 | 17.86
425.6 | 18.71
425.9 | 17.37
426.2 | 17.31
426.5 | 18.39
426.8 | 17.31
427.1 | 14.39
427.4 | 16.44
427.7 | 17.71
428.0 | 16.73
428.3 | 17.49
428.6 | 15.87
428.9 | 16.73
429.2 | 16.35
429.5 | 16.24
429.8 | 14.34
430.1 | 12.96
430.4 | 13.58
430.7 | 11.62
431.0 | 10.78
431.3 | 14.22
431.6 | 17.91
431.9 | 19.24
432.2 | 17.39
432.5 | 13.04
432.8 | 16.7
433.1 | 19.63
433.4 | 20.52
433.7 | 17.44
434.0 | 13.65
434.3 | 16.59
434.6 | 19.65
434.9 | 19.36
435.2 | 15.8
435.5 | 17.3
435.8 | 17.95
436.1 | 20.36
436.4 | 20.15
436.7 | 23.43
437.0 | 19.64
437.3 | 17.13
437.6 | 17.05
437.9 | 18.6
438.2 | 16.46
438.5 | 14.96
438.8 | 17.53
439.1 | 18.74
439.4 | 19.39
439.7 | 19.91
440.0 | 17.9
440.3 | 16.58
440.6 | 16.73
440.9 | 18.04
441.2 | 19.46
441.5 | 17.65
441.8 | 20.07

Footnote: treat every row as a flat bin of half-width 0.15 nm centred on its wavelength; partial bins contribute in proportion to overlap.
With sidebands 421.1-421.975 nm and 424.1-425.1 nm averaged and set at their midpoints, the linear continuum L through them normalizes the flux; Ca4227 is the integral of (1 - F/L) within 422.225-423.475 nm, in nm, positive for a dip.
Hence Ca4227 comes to 0.082 nm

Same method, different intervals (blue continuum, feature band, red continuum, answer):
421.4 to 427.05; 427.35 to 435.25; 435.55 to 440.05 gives 0.79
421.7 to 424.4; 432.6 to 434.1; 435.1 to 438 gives 0.07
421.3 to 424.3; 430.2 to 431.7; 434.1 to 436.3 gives 0.37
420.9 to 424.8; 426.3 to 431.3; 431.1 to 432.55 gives 0.42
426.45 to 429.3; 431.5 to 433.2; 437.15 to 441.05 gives -0.02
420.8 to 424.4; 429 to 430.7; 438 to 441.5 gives 0.31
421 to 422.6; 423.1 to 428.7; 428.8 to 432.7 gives -0.18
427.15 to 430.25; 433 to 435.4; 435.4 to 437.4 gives 0.10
